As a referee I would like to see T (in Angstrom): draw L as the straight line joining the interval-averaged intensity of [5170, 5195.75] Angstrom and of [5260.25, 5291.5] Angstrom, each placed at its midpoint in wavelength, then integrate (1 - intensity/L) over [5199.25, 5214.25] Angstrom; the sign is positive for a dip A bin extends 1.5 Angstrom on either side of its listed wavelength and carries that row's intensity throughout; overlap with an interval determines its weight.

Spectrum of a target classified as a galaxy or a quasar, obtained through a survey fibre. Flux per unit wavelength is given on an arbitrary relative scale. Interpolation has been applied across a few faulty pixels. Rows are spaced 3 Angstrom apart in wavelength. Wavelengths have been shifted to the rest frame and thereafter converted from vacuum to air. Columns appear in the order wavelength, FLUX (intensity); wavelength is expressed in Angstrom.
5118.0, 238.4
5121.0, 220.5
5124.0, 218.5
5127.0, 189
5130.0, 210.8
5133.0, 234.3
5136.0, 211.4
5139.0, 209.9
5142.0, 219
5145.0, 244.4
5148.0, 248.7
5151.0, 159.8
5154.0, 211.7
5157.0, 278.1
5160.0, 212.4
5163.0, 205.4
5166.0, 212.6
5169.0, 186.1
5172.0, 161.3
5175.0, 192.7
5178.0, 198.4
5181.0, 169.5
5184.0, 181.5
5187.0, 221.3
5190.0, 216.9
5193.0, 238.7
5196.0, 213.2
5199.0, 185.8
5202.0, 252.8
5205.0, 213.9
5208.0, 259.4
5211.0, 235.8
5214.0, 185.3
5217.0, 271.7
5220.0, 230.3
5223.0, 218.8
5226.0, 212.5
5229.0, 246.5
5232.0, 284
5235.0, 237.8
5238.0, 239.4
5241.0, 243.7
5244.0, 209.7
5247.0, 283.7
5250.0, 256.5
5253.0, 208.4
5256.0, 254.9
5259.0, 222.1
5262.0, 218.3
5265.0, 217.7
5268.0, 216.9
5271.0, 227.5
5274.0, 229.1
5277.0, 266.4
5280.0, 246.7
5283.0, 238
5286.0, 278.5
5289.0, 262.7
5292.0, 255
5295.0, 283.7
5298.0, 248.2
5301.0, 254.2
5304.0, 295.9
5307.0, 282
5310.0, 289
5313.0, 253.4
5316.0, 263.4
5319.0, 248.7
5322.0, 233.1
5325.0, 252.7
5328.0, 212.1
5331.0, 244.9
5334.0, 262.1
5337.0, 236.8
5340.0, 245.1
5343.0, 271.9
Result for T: -1.5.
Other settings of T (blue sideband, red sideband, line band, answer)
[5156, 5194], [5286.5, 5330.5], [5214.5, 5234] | -1.4 Angstrom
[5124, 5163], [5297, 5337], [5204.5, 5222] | 0.0 Angstrom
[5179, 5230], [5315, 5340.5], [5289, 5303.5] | -1.5 Angstrom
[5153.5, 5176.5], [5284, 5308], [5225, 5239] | -0.4 Angstrom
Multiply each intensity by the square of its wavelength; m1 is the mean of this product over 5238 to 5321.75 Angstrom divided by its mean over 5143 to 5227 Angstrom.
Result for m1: 1.2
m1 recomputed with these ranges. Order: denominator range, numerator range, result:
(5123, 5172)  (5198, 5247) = 1.13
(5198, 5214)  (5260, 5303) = 1.12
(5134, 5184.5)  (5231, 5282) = 1.20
